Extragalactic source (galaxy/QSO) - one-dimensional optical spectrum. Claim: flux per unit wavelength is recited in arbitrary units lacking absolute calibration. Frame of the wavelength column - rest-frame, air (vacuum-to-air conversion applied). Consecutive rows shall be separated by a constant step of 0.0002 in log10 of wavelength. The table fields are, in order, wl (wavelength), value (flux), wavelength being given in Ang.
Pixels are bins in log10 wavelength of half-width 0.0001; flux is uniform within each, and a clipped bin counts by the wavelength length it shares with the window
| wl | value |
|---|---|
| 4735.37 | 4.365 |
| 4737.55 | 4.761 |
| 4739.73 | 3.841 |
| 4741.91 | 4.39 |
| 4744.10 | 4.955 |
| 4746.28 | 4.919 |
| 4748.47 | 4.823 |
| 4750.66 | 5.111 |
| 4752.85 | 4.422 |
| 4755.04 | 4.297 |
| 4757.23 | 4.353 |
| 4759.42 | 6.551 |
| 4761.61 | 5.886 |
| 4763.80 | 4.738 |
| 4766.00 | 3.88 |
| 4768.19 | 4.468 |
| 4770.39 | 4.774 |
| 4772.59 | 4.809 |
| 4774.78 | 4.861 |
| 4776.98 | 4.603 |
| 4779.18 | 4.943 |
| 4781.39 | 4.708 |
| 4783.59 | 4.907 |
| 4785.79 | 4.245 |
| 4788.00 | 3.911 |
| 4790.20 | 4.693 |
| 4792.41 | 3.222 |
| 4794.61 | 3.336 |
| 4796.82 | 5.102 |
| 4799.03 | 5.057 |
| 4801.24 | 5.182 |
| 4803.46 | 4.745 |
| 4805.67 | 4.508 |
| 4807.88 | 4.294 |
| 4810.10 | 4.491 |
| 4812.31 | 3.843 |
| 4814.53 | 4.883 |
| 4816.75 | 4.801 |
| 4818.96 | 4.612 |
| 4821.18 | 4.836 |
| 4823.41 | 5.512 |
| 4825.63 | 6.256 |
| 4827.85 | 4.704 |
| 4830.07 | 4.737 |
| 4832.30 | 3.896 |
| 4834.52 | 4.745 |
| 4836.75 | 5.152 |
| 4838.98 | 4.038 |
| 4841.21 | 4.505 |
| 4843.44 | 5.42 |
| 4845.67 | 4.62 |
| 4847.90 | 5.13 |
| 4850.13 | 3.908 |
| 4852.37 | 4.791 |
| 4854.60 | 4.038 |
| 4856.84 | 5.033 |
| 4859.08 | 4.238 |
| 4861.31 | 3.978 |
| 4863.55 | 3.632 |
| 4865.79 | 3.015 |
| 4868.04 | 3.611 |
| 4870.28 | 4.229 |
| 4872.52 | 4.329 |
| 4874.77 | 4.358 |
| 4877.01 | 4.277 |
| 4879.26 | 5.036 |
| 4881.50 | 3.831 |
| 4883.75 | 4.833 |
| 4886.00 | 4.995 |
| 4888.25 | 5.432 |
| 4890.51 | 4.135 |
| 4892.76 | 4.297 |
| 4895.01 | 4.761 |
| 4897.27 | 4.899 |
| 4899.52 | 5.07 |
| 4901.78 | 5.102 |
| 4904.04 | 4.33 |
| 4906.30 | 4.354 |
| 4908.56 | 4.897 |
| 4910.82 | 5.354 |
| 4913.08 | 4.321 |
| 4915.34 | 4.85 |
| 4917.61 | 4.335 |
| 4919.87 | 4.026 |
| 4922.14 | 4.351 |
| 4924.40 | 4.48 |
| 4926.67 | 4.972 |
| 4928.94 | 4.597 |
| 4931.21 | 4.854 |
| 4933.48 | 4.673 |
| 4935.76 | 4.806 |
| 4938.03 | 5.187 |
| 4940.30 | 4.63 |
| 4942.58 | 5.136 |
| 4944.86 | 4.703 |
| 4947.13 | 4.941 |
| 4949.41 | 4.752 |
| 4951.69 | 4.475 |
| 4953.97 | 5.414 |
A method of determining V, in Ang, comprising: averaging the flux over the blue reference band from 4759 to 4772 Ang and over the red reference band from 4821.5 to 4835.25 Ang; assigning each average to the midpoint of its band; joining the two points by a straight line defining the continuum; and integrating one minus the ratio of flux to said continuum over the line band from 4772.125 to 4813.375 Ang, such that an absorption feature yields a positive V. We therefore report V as 3.93 Ang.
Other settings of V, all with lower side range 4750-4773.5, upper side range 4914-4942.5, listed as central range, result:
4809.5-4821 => 0.55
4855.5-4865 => 1.13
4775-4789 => 0.70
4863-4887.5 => 2.55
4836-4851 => 0.22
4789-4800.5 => 1.19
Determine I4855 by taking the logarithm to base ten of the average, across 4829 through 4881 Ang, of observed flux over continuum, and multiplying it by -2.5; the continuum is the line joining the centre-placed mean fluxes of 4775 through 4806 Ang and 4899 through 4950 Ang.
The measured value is 0.06 mag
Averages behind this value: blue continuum 4.52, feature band 4.37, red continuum 4.72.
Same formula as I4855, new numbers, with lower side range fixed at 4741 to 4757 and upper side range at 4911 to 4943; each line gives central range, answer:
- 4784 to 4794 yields 0.158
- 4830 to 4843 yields 0.032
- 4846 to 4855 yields 0.038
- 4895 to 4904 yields -0.053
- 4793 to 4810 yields 0.029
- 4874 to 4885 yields 0.046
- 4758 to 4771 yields -0.080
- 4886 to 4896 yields -0.005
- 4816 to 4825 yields -0.076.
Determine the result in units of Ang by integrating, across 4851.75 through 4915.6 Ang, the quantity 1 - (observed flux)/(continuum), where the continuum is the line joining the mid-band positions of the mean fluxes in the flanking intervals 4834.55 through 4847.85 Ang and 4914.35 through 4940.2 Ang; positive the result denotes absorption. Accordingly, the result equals 3.2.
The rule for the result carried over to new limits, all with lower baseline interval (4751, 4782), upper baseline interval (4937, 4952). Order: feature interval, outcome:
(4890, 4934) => 1.9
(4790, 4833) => 1.6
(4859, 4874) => 3.1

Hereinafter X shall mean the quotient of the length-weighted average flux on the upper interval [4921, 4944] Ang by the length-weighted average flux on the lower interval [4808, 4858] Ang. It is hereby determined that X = 1.01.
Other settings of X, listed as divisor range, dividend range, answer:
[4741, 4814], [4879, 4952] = 1.02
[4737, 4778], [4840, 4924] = 0.94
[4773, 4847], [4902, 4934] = 0.99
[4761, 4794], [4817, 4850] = 1.07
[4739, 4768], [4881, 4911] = 0.99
